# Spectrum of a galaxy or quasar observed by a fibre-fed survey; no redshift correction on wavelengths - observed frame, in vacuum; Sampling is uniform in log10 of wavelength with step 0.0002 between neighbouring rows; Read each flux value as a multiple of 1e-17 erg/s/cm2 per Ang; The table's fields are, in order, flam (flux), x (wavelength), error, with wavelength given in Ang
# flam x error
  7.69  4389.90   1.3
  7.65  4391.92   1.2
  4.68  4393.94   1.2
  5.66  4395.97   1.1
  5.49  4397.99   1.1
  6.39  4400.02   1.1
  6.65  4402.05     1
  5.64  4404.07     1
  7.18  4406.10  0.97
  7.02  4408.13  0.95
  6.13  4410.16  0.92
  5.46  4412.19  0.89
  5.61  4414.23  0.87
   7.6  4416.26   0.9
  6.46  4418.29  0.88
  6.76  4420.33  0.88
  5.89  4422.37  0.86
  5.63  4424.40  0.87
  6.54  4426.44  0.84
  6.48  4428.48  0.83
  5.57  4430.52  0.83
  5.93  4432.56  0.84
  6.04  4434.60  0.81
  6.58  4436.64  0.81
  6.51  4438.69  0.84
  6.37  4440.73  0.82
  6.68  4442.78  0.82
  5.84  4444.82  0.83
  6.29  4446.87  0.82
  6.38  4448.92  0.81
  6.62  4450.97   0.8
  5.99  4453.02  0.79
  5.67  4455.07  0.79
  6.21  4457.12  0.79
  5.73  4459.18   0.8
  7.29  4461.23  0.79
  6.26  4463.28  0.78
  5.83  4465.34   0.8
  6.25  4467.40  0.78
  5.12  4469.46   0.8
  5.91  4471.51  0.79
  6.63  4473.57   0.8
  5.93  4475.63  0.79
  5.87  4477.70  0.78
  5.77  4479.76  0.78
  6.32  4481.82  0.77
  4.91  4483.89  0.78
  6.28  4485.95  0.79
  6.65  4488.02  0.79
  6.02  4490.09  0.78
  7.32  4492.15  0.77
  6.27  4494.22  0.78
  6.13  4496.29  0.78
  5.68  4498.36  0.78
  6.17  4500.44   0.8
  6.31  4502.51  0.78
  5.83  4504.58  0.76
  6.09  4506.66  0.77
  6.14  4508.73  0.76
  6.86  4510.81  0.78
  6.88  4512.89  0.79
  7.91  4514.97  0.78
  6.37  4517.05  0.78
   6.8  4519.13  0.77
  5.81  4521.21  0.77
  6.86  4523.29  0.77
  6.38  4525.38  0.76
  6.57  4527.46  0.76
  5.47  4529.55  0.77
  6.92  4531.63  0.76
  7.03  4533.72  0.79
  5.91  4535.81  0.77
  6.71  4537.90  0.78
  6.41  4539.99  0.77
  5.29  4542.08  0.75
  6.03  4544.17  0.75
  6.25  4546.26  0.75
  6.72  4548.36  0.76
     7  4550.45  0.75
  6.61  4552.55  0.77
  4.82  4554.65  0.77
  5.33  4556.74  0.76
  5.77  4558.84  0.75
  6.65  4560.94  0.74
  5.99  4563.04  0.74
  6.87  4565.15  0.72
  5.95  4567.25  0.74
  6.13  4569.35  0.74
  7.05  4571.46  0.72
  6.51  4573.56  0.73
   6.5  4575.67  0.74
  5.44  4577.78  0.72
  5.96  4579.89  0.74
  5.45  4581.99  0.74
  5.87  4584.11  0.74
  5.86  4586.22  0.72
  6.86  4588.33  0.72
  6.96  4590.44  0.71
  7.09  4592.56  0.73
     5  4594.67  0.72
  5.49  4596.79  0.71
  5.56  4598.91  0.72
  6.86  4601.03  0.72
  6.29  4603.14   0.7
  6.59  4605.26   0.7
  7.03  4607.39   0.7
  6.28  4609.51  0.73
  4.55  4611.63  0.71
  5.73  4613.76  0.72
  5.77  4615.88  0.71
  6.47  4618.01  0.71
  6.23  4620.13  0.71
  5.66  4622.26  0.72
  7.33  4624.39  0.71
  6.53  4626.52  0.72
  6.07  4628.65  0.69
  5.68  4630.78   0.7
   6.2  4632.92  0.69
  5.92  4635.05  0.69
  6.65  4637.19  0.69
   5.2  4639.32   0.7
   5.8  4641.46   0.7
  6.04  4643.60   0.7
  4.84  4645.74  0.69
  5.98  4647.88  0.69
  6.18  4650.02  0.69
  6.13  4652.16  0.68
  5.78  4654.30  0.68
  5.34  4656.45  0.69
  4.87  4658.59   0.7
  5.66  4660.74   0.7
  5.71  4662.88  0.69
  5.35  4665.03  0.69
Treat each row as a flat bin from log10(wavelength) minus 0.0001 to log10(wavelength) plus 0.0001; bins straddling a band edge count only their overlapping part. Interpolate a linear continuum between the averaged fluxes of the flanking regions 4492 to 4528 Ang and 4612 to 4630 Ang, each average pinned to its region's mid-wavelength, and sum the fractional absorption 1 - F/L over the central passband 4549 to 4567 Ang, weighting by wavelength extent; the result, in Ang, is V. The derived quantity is 0.52 Ang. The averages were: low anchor 6.44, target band 6.14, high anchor 6.15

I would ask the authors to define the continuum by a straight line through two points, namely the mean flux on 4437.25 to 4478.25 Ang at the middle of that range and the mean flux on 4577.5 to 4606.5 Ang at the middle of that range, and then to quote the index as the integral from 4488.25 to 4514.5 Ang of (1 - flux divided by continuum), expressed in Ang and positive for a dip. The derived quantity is -0.8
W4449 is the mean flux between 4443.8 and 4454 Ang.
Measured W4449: 6.22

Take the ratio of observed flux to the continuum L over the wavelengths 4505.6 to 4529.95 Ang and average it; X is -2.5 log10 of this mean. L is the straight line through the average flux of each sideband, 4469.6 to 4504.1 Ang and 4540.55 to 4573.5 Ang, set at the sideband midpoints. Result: -0.07 mag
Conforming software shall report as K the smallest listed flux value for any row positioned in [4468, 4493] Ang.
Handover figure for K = 4.91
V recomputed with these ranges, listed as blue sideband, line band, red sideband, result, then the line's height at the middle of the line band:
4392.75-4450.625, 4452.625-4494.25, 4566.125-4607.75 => 0.7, 6.21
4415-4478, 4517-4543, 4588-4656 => -0.9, 6.15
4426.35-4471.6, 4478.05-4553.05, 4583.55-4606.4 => -1.8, 6.2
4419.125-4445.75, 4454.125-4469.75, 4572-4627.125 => 0.3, 6.21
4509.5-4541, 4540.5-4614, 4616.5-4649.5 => 2.2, 6.32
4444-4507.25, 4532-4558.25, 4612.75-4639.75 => -0.3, 6.12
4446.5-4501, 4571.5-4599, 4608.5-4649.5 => -0.5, 6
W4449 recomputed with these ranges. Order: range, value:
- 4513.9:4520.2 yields 7.02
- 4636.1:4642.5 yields 5.88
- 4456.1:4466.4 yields 6.26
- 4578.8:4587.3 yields 5.79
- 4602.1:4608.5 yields 6.63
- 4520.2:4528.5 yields 6.41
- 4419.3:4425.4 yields 6.09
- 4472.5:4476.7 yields 6.26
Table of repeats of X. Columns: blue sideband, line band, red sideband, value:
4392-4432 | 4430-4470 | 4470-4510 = -0.005 mag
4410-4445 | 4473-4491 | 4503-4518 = 0.076 mag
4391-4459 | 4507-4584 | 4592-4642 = -0.031 mag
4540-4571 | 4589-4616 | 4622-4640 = 0.008 mag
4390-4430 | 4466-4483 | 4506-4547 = 0.072 mag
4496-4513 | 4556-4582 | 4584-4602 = 0.005 mag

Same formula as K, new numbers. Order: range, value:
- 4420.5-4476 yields 5.12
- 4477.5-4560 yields 4.82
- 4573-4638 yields 4.55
